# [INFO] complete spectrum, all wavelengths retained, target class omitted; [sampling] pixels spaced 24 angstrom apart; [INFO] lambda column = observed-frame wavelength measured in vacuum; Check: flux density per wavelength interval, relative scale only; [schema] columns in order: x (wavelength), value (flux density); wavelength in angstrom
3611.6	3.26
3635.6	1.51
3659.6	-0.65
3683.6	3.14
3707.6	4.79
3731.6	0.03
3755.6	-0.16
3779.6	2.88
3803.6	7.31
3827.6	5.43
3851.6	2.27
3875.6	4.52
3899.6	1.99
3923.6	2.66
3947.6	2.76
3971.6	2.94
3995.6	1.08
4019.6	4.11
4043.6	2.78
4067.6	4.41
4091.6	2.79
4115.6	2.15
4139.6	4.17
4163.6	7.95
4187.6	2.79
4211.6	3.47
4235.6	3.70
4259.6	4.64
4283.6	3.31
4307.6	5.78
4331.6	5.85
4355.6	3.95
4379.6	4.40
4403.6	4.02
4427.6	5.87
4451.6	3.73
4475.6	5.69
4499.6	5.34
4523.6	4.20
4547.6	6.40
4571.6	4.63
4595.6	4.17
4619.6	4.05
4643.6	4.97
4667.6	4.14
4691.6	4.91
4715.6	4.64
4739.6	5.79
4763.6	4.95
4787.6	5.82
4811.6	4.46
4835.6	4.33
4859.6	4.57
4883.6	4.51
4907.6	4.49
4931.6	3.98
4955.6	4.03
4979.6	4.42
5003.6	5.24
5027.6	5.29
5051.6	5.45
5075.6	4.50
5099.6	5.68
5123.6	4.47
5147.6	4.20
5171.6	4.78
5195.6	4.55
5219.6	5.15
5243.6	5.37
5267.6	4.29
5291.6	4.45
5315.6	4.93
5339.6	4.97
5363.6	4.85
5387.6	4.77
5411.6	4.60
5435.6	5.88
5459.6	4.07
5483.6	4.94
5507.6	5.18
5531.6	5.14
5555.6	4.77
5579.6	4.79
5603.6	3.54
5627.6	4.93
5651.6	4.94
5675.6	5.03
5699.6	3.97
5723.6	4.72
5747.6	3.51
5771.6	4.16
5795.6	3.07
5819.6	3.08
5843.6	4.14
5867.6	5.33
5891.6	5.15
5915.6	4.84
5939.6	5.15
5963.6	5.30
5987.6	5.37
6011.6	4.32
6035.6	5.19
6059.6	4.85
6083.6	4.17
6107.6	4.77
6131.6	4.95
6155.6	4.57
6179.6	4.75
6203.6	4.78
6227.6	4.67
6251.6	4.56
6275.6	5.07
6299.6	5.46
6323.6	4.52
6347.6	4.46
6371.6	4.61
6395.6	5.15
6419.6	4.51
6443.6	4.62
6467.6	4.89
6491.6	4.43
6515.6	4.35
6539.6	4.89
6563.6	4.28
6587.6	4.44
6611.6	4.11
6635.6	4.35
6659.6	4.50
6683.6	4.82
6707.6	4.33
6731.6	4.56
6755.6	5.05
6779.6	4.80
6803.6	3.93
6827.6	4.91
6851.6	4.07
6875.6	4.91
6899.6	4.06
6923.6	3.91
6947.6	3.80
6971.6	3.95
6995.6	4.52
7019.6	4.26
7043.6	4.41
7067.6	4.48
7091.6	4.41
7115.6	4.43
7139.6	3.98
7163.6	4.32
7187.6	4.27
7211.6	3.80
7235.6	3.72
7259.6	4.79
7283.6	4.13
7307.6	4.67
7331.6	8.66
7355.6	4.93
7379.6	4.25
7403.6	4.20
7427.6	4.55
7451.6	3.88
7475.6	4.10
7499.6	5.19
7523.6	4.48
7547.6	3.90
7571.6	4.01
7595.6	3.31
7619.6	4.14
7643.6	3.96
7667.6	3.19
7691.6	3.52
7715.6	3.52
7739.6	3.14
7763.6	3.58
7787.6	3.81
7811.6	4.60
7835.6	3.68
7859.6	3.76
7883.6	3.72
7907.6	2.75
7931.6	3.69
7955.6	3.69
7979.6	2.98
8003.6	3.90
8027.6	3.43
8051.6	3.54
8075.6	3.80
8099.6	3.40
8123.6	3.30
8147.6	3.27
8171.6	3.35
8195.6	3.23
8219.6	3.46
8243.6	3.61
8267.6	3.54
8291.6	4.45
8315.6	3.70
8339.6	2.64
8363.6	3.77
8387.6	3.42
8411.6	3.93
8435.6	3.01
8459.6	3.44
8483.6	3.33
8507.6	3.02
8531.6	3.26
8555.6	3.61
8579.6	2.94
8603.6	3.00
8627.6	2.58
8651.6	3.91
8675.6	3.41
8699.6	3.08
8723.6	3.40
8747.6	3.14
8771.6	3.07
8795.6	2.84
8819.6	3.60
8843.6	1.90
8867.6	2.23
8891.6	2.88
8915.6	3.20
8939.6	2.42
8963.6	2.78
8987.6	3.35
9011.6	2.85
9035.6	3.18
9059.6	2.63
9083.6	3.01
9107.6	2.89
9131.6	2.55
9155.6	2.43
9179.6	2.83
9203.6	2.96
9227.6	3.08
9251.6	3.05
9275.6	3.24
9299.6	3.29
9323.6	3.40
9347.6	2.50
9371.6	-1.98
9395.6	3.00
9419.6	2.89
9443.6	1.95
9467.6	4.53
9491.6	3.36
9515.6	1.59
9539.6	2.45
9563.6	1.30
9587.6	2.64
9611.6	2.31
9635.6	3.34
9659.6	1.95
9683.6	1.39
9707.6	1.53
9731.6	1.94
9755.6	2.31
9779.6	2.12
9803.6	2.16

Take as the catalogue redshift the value 0.116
